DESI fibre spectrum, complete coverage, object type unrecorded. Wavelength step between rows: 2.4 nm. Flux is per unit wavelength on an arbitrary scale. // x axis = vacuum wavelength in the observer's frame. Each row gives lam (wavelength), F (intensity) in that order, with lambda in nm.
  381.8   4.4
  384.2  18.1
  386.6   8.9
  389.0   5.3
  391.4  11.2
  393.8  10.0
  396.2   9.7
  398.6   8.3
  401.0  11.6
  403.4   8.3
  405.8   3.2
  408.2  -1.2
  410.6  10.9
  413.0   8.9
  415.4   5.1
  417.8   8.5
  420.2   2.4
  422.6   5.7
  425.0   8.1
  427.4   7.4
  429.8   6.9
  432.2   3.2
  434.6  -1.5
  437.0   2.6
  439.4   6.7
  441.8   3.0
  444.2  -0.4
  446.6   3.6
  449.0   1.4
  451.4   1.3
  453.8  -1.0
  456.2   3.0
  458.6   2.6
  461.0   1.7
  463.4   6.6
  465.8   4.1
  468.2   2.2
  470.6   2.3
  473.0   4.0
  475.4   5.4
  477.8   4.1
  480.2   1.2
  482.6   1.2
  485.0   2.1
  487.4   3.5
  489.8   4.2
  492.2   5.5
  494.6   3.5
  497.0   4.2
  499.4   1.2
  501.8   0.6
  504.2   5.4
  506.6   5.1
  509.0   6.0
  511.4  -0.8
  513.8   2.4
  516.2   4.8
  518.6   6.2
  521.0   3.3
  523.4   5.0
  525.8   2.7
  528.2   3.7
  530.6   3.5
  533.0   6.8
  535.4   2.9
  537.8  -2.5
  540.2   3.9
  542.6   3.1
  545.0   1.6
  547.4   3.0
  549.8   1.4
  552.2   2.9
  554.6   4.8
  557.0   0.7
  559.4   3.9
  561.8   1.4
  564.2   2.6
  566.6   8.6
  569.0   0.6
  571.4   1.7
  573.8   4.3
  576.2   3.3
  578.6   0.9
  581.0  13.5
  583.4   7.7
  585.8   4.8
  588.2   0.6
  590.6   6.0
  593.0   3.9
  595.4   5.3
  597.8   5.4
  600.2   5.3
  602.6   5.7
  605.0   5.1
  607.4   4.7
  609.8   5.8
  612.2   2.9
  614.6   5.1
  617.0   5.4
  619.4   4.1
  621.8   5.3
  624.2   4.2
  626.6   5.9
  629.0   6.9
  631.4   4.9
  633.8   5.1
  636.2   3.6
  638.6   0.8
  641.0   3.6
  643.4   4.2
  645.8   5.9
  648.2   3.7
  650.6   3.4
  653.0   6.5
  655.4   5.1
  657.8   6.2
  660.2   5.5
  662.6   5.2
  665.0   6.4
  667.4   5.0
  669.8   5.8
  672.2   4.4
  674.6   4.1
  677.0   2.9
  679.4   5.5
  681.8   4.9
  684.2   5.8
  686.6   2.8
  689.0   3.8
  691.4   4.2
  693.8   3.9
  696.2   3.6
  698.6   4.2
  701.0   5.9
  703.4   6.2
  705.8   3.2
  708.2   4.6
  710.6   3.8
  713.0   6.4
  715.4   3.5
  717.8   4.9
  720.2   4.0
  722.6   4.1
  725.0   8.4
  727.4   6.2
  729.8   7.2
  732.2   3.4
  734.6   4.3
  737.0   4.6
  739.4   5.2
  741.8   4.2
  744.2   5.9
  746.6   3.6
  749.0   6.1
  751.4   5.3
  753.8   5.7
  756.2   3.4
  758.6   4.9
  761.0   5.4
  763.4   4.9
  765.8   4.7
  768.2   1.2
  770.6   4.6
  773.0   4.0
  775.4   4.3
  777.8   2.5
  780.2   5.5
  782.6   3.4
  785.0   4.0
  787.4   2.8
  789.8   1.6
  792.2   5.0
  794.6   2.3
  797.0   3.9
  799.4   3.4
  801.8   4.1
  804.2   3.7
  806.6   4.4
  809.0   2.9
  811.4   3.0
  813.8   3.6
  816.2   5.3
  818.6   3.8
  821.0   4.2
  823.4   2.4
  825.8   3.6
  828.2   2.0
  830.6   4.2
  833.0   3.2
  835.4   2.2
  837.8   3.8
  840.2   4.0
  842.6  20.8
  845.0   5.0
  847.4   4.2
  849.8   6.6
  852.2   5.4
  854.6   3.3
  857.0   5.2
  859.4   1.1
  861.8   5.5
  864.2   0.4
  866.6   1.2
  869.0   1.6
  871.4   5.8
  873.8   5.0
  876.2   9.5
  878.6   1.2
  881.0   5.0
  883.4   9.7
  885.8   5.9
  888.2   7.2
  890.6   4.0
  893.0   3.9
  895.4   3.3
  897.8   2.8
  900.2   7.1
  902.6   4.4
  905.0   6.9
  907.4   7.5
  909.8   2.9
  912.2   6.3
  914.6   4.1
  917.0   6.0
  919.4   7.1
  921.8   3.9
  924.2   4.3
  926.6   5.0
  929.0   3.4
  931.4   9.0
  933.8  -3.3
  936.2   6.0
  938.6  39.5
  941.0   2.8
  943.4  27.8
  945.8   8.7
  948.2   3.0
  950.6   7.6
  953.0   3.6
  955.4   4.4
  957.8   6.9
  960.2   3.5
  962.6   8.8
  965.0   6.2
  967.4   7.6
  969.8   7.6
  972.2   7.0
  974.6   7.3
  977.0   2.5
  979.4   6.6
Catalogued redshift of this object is 1.261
